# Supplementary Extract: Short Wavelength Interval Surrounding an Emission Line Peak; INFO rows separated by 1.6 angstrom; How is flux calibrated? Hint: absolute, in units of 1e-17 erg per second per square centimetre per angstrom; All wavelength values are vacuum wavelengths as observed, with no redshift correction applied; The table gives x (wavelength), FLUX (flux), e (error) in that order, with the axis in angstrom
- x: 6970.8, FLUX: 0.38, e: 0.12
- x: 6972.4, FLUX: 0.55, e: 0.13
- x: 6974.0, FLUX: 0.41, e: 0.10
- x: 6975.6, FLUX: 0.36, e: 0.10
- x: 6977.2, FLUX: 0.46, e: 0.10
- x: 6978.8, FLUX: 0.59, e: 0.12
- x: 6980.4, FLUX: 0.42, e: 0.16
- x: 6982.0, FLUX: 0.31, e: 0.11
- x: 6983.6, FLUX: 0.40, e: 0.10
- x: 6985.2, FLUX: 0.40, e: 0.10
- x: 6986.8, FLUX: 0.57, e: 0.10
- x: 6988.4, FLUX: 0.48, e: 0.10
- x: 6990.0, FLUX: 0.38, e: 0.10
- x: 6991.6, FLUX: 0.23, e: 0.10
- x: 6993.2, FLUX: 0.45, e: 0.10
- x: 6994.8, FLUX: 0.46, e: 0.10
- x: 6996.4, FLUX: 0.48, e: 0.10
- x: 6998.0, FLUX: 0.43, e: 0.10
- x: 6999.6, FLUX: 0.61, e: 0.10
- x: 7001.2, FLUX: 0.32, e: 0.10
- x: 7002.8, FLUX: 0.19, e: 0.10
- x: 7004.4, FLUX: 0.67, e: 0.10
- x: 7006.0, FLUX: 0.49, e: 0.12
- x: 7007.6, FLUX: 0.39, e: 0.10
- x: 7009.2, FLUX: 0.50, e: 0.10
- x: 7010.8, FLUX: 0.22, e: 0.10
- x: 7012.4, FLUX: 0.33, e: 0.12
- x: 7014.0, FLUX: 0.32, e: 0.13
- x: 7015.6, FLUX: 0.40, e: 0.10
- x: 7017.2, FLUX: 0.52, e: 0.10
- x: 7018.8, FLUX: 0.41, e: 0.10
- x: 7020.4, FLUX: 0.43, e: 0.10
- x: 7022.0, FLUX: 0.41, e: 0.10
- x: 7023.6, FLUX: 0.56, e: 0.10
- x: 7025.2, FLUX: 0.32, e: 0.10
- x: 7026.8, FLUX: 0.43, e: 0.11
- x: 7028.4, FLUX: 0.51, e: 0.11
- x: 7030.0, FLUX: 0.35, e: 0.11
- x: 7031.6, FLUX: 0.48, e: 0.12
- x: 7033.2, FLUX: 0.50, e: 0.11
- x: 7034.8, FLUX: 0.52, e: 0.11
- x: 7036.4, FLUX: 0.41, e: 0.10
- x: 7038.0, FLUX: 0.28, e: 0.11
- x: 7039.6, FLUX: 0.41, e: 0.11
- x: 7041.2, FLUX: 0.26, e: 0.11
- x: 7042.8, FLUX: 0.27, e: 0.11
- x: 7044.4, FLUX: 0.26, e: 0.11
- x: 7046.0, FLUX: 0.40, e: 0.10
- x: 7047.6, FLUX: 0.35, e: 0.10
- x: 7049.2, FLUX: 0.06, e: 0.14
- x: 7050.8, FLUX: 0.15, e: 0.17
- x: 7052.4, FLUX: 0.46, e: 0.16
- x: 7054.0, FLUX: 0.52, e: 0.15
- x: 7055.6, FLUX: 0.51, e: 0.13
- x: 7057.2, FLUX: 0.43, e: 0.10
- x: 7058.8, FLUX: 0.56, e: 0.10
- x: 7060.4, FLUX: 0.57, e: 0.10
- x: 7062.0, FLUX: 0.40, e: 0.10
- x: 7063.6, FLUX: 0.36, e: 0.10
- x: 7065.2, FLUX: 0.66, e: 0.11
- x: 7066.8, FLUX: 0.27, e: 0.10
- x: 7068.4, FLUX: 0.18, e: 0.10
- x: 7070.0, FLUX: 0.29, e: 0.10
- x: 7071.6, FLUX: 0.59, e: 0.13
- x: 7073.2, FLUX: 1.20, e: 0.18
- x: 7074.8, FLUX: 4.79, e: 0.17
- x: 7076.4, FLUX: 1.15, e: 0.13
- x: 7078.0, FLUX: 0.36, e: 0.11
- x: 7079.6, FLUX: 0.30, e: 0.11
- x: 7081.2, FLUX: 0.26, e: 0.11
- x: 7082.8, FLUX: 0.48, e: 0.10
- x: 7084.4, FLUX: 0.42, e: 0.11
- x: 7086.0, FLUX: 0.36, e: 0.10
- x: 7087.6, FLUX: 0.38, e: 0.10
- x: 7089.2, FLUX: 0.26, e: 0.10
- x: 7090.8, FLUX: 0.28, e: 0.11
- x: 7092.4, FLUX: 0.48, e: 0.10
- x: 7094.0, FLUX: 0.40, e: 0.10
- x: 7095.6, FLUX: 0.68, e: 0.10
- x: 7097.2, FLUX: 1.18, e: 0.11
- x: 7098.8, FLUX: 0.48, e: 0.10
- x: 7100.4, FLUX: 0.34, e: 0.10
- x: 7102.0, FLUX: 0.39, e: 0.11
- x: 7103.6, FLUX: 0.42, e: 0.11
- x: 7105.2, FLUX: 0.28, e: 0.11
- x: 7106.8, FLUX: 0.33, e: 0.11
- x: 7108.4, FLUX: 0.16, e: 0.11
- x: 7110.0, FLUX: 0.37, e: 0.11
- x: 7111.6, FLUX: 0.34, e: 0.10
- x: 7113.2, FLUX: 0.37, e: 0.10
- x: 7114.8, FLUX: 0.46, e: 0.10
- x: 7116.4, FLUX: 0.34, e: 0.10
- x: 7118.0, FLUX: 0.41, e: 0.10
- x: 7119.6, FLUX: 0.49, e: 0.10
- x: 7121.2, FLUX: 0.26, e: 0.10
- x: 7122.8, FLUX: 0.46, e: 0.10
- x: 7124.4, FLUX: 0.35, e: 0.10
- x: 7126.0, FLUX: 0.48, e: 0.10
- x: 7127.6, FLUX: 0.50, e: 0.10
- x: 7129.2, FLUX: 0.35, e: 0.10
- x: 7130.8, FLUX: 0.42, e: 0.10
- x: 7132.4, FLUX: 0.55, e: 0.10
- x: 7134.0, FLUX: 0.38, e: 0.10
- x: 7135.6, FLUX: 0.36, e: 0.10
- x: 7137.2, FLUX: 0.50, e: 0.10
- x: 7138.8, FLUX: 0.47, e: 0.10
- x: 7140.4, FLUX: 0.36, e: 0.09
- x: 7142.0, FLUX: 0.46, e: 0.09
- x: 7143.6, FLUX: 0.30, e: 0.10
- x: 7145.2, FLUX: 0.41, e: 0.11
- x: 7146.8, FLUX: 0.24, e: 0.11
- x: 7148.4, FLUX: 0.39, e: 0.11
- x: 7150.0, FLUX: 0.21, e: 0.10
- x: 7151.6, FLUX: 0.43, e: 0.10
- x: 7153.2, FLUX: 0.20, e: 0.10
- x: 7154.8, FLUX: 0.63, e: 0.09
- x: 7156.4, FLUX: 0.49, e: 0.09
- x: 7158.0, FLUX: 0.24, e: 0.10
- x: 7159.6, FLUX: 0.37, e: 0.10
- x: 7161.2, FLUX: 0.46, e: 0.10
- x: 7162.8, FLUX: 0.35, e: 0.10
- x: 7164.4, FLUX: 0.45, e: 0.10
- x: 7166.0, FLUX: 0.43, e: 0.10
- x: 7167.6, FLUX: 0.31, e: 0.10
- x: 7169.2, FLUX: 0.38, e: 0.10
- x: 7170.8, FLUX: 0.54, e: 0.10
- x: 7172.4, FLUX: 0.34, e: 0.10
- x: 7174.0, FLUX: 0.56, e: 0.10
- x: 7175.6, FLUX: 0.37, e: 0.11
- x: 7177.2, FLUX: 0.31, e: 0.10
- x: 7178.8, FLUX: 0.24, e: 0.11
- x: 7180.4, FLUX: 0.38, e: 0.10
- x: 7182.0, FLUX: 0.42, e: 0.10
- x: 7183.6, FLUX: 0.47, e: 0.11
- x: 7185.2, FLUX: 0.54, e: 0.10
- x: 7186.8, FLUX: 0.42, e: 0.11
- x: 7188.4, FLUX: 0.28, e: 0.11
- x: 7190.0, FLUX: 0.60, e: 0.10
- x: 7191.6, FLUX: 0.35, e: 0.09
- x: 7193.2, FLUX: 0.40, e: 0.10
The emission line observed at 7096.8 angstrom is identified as [N II] 6583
